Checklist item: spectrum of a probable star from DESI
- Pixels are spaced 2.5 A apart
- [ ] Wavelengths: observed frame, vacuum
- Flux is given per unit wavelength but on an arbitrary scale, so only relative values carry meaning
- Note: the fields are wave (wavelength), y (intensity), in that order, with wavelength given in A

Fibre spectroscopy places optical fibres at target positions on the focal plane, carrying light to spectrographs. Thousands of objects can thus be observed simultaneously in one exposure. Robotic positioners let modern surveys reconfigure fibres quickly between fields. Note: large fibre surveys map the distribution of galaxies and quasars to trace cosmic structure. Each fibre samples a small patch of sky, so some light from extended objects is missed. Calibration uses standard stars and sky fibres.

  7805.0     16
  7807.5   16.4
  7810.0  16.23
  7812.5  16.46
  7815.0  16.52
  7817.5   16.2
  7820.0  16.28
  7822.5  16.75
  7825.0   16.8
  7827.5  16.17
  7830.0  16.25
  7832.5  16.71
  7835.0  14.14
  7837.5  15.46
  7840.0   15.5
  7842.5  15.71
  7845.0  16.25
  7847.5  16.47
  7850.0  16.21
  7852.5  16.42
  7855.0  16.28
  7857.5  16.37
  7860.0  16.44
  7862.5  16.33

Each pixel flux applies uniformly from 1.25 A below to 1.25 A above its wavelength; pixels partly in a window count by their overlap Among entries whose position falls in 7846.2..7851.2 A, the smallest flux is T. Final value 16.21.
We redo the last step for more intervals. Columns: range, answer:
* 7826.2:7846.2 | 14.14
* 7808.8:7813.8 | 16.23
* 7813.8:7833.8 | 16.17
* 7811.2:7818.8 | 16.2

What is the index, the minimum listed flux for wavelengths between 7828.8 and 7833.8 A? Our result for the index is 16.25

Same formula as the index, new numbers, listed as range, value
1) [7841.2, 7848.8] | 15.71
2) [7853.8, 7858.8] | 16.28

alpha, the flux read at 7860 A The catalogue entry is 16.44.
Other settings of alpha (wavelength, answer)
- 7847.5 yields 16.47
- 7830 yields 16.25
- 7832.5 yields 16.71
